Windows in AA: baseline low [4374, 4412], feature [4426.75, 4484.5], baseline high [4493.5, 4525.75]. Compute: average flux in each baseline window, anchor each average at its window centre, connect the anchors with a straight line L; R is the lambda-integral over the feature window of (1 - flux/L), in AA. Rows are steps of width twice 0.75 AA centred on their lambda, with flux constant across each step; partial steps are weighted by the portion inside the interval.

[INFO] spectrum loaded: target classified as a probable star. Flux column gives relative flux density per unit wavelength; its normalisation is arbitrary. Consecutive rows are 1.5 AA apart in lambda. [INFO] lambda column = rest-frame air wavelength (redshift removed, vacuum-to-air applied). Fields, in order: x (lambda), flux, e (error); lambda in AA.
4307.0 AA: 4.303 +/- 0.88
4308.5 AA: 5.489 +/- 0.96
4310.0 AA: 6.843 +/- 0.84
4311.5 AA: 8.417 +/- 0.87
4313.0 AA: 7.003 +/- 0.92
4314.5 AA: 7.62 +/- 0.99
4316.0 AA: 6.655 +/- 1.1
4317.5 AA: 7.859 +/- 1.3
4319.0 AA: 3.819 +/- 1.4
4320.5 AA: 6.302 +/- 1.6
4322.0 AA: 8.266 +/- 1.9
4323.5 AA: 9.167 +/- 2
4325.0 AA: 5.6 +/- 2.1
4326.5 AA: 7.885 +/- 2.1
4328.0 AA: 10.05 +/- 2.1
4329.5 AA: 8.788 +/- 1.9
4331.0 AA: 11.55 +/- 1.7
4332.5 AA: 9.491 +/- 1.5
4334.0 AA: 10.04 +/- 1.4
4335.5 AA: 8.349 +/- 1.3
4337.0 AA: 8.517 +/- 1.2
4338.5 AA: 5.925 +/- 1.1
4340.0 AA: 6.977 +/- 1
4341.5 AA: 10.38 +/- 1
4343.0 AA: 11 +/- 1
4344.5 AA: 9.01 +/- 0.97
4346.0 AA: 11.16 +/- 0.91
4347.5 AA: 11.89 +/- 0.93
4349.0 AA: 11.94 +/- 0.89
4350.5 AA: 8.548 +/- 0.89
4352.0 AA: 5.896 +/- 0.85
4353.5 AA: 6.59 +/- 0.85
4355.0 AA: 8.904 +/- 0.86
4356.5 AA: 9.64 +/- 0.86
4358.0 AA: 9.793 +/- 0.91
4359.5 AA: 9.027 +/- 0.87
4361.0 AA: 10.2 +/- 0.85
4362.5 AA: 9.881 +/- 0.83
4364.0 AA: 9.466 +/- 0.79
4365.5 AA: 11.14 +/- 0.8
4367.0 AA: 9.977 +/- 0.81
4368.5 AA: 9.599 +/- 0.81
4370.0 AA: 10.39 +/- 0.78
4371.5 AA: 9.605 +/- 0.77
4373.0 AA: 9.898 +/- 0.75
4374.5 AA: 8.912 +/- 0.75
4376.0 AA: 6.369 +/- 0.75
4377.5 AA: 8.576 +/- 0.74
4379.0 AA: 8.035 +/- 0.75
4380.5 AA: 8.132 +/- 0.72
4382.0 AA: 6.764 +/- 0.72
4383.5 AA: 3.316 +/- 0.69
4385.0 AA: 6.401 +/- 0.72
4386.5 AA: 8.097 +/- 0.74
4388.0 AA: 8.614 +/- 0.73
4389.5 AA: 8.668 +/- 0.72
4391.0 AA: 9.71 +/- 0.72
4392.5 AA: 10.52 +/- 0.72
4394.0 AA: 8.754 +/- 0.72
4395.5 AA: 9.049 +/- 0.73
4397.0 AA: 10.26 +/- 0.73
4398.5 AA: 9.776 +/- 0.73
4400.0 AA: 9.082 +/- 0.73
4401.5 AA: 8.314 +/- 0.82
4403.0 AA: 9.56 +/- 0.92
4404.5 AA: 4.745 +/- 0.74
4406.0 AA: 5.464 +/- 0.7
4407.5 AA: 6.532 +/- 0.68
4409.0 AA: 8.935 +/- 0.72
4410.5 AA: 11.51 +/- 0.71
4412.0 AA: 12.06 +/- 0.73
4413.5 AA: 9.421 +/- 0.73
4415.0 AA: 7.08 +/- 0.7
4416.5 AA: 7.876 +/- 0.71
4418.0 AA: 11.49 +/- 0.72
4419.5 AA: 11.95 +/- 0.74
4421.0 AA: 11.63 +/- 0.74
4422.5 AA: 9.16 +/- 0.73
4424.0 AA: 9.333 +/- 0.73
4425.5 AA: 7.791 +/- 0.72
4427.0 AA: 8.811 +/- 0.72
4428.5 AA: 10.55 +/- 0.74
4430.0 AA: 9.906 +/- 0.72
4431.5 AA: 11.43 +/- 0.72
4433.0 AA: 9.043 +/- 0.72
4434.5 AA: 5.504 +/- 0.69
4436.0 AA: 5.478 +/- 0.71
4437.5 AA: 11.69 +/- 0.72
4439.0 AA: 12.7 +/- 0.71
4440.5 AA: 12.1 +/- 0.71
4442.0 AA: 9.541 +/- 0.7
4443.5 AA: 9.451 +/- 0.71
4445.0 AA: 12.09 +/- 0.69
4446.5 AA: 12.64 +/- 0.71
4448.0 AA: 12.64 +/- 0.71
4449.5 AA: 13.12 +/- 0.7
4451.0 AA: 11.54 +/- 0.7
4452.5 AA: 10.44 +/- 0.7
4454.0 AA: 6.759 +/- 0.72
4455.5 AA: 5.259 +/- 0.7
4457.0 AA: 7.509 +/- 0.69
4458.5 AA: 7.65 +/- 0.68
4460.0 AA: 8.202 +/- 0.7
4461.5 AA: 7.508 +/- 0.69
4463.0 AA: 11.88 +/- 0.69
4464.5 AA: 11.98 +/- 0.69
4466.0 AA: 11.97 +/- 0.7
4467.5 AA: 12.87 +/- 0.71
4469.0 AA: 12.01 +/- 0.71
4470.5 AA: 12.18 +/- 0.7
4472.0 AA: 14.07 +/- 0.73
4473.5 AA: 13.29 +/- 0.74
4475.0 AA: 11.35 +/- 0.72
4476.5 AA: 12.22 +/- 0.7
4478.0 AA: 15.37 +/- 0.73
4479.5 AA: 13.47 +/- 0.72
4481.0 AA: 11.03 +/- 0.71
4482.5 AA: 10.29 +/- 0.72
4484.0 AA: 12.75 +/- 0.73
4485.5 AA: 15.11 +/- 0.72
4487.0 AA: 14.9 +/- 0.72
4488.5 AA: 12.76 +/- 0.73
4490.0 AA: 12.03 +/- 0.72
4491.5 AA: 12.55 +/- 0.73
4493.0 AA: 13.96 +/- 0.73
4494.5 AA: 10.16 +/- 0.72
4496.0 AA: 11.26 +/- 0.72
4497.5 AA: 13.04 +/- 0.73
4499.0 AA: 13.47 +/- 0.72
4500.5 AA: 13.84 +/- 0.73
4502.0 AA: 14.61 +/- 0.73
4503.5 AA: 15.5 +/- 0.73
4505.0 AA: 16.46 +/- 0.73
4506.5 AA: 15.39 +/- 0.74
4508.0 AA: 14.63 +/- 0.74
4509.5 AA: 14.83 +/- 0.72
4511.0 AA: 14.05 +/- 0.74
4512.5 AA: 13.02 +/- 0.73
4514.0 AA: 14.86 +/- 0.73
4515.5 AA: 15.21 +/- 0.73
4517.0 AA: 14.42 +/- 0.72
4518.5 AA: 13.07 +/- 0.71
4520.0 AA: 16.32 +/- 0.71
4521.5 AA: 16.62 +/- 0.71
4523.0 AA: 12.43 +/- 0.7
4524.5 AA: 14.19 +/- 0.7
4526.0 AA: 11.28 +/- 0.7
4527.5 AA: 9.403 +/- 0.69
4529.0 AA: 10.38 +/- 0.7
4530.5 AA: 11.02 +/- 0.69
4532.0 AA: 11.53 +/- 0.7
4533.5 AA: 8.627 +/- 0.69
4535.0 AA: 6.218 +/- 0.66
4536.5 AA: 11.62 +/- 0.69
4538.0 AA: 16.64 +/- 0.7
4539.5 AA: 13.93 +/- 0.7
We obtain 3.4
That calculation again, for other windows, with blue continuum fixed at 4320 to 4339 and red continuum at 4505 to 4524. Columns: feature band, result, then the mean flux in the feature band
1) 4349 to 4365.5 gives 0.7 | 9.04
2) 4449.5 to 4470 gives 4.8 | 9.82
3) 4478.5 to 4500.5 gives 1.8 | 12.7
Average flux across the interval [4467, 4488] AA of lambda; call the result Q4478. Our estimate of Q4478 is 12.9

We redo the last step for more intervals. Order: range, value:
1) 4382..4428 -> 8.77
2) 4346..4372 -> 9.6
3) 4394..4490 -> 10.4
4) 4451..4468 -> 9.32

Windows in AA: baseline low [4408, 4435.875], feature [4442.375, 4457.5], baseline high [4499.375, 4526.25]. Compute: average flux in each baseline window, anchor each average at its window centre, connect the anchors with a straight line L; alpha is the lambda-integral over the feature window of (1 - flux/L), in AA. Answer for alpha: 1.2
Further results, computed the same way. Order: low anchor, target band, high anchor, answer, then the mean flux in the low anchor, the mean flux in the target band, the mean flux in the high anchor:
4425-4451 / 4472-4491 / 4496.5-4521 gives 0.0 AA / 10.3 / 12.9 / 14.5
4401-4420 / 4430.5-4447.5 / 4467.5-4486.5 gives 0.6 AA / 8.81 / 10.2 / 12.8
